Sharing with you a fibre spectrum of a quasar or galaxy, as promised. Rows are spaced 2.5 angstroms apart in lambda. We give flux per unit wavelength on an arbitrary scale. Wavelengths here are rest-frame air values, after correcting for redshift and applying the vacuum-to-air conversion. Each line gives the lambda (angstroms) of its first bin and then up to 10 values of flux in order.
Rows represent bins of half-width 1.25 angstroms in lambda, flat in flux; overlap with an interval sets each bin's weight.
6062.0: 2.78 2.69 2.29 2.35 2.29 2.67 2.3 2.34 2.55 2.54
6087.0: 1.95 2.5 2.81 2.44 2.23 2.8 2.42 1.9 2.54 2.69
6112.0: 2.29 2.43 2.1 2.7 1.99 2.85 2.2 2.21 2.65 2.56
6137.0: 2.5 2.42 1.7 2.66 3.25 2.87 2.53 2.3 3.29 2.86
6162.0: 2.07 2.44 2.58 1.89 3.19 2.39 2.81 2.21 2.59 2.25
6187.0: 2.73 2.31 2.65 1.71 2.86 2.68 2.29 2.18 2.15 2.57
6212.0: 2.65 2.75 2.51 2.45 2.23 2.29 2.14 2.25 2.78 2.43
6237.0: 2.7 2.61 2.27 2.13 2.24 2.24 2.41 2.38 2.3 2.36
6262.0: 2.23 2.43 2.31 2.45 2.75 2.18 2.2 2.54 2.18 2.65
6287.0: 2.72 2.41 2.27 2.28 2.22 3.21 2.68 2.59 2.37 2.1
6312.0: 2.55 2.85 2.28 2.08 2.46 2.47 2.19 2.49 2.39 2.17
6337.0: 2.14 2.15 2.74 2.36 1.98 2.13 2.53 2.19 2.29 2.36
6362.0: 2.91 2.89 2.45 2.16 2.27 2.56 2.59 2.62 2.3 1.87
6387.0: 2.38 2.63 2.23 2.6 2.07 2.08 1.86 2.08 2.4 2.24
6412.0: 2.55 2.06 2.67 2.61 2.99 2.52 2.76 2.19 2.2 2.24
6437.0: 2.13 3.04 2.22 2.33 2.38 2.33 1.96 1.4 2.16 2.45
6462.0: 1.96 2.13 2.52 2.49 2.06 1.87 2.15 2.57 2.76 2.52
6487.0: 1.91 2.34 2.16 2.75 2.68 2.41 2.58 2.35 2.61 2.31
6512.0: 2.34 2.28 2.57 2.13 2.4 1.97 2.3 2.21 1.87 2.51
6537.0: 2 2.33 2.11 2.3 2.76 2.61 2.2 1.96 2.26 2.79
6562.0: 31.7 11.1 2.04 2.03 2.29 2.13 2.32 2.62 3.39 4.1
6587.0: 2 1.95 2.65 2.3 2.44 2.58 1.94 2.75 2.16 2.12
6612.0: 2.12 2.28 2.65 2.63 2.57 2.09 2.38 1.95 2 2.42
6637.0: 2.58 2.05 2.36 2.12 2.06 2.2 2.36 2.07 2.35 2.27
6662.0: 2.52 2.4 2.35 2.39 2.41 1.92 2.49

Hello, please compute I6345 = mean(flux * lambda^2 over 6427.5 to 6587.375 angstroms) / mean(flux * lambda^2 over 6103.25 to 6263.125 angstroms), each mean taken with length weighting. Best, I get 1.3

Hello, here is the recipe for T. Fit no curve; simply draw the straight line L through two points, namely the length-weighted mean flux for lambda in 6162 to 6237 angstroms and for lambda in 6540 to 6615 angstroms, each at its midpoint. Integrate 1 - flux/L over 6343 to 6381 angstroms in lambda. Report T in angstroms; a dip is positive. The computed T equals 7.0 angstroms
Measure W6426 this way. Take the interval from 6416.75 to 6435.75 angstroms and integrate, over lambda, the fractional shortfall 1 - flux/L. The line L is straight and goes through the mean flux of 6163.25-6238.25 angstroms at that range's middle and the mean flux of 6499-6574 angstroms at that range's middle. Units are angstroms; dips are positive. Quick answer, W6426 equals 4.09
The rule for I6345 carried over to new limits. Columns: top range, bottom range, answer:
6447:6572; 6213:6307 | 1.37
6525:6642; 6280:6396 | 1.42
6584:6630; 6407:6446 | 1.03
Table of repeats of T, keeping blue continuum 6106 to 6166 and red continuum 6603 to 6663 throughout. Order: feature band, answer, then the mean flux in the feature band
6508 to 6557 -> 1.3 angstroms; 2.27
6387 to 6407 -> 1.3 angstroms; 2.24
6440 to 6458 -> 1.7 angstroms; 2.15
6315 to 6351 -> 1.8 angstroms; 2.3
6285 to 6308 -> -0.9 angstroms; 2.53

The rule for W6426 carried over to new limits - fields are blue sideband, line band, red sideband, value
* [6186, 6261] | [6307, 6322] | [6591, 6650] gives 0.0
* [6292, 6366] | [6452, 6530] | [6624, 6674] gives 1.4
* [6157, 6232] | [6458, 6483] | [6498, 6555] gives 0.5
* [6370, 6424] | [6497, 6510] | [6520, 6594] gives 3.0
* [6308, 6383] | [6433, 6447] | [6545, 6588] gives 4.1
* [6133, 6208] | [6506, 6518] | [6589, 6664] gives -0.3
